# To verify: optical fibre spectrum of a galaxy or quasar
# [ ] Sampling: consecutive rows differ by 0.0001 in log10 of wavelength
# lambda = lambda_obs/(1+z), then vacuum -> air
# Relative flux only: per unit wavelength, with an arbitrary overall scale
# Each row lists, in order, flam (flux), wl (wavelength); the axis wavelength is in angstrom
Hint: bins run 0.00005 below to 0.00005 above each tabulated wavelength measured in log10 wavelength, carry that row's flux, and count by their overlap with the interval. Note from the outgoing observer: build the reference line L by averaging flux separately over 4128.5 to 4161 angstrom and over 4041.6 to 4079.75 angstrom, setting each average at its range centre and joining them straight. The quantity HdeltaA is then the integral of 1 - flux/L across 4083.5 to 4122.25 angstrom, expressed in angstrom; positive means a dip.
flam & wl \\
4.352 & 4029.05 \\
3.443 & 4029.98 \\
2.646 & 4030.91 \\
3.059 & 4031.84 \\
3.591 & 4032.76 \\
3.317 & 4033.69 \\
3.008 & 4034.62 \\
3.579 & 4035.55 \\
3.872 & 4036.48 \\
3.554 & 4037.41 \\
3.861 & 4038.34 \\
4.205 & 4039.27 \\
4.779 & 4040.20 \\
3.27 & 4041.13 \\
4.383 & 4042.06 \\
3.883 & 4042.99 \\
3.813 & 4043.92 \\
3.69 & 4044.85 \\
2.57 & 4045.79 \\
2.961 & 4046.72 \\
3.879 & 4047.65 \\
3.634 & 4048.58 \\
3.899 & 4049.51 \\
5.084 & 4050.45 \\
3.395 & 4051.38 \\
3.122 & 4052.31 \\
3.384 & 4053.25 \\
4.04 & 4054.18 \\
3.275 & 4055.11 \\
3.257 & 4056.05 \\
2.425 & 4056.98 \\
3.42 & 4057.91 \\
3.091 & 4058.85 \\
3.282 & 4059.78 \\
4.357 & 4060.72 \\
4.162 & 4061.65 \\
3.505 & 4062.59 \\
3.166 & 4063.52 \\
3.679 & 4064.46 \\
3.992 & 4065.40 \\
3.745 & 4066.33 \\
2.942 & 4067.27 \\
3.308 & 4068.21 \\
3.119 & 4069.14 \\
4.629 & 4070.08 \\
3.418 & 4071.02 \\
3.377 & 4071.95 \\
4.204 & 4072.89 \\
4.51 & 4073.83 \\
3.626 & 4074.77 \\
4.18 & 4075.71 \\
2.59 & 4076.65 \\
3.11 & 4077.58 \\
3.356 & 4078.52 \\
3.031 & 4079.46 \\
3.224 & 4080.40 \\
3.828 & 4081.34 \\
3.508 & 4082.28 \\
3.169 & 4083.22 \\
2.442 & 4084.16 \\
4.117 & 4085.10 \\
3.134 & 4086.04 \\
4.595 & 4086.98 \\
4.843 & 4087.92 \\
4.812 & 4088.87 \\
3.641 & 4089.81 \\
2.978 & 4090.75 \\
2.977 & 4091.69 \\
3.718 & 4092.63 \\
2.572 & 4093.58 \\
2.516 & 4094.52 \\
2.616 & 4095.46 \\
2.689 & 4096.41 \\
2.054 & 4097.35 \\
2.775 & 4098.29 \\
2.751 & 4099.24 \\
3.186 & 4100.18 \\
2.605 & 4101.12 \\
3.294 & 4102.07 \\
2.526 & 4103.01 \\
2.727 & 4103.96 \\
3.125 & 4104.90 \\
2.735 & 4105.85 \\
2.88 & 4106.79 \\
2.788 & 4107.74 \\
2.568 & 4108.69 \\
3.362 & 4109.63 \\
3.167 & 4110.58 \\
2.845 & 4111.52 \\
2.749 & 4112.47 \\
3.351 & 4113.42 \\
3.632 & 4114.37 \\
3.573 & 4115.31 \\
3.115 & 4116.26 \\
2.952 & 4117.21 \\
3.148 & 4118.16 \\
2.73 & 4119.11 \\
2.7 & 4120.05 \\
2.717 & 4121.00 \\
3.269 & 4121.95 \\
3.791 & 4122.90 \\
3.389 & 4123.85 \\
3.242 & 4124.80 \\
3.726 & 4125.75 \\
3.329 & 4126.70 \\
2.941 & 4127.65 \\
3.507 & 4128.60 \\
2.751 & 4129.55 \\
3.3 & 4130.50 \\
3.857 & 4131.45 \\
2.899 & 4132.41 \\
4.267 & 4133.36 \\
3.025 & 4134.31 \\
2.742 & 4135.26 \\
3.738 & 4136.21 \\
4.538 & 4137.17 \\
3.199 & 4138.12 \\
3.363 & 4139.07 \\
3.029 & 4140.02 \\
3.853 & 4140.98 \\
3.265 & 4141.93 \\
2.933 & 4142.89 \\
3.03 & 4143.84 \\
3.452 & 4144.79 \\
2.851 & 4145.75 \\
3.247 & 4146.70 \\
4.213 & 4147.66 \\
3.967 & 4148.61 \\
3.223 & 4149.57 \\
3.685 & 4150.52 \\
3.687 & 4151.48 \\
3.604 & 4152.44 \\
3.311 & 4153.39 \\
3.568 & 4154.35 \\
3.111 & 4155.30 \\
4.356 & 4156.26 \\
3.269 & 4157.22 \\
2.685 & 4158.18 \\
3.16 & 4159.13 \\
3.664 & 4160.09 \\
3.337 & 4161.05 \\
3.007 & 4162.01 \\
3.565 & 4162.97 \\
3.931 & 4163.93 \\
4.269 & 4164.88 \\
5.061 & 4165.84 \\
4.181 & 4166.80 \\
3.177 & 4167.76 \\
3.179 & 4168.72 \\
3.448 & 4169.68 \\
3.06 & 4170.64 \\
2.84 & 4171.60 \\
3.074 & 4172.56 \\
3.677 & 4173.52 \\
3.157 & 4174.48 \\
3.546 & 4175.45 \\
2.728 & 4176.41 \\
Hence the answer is 4.5 angstrom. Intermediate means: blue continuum 3.58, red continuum 3.42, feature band 3.1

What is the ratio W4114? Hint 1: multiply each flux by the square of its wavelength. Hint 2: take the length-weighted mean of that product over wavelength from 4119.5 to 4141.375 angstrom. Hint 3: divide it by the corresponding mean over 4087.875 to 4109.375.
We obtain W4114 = 1.14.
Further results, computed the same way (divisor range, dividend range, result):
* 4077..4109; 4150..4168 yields 1.19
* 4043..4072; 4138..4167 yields 1.04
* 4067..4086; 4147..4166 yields 1.08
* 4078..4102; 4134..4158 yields 1.09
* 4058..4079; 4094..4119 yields 0.82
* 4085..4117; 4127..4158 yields 1.11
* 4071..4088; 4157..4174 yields 1.02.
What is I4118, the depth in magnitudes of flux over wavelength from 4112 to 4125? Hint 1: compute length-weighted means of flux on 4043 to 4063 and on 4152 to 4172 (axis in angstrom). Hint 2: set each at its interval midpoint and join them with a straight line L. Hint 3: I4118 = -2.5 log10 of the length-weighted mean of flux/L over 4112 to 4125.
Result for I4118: 0.12 mag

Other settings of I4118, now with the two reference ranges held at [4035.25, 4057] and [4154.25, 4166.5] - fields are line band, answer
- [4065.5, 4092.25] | 0.022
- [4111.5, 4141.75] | 0.109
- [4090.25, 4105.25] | 0.283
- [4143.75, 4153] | 0.035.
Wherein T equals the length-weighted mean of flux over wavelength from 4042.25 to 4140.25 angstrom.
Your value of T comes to 3.34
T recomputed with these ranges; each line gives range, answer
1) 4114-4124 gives 3.17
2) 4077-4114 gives 3.14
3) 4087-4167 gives 3.3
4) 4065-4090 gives 3.65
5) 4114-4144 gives 3.3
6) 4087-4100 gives 3.2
